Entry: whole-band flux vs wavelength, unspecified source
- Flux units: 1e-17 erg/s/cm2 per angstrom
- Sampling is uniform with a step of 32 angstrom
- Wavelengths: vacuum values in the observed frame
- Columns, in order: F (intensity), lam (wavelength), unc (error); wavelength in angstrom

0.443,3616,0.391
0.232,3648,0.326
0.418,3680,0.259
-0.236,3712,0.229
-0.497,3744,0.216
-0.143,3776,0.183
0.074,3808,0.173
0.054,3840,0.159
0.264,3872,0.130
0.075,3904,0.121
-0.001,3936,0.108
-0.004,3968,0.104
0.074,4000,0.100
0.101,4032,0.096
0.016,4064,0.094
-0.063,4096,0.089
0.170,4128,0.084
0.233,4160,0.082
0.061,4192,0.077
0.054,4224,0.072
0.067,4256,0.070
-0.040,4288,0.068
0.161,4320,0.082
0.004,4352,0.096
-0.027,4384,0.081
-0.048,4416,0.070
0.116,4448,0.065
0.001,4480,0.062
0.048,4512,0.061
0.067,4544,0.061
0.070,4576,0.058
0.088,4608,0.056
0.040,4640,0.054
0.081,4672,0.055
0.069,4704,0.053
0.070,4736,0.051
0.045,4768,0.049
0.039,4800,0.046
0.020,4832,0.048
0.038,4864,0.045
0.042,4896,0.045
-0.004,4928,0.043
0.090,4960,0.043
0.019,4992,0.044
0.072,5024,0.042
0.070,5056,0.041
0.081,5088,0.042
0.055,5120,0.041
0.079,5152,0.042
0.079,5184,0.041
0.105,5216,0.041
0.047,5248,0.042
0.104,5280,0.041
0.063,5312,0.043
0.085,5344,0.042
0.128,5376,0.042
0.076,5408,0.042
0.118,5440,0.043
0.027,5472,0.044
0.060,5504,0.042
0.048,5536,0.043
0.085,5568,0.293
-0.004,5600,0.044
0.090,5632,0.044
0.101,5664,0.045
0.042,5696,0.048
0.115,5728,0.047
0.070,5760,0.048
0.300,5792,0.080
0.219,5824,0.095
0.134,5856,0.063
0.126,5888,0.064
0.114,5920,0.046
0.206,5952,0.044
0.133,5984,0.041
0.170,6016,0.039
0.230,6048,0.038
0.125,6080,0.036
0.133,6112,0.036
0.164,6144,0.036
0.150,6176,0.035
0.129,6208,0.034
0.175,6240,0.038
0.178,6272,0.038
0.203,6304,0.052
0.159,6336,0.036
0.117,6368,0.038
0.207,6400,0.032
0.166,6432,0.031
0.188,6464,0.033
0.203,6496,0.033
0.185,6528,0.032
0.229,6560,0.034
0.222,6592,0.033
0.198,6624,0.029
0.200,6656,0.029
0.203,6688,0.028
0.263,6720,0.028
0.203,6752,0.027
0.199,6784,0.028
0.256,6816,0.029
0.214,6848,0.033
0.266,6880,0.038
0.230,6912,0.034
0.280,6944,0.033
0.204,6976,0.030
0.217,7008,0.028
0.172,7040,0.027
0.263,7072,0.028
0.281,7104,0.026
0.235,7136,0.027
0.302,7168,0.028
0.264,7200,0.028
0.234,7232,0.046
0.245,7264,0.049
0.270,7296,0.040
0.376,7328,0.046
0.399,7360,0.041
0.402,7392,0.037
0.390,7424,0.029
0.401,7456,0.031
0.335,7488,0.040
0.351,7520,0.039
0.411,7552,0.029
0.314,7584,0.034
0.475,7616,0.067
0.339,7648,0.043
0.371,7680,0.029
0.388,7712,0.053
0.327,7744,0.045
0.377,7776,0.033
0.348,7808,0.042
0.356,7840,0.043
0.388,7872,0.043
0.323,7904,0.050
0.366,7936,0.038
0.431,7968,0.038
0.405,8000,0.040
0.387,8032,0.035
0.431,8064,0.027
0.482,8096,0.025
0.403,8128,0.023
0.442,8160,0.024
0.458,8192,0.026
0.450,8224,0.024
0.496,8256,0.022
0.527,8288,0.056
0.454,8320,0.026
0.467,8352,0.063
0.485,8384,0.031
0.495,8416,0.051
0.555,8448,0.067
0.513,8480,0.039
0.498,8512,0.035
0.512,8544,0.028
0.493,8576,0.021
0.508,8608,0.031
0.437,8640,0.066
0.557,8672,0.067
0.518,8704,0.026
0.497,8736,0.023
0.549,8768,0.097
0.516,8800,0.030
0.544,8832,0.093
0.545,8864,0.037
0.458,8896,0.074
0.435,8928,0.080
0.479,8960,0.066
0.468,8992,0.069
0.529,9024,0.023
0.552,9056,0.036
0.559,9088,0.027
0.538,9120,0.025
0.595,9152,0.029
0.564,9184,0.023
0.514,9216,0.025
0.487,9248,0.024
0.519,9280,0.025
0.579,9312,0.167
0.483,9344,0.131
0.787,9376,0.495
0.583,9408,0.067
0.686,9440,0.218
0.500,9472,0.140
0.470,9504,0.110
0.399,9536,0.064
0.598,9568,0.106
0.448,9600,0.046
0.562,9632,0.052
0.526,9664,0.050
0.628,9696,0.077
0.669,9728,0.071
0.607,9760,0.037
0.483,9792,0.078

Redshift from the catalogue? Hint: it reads 0.833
